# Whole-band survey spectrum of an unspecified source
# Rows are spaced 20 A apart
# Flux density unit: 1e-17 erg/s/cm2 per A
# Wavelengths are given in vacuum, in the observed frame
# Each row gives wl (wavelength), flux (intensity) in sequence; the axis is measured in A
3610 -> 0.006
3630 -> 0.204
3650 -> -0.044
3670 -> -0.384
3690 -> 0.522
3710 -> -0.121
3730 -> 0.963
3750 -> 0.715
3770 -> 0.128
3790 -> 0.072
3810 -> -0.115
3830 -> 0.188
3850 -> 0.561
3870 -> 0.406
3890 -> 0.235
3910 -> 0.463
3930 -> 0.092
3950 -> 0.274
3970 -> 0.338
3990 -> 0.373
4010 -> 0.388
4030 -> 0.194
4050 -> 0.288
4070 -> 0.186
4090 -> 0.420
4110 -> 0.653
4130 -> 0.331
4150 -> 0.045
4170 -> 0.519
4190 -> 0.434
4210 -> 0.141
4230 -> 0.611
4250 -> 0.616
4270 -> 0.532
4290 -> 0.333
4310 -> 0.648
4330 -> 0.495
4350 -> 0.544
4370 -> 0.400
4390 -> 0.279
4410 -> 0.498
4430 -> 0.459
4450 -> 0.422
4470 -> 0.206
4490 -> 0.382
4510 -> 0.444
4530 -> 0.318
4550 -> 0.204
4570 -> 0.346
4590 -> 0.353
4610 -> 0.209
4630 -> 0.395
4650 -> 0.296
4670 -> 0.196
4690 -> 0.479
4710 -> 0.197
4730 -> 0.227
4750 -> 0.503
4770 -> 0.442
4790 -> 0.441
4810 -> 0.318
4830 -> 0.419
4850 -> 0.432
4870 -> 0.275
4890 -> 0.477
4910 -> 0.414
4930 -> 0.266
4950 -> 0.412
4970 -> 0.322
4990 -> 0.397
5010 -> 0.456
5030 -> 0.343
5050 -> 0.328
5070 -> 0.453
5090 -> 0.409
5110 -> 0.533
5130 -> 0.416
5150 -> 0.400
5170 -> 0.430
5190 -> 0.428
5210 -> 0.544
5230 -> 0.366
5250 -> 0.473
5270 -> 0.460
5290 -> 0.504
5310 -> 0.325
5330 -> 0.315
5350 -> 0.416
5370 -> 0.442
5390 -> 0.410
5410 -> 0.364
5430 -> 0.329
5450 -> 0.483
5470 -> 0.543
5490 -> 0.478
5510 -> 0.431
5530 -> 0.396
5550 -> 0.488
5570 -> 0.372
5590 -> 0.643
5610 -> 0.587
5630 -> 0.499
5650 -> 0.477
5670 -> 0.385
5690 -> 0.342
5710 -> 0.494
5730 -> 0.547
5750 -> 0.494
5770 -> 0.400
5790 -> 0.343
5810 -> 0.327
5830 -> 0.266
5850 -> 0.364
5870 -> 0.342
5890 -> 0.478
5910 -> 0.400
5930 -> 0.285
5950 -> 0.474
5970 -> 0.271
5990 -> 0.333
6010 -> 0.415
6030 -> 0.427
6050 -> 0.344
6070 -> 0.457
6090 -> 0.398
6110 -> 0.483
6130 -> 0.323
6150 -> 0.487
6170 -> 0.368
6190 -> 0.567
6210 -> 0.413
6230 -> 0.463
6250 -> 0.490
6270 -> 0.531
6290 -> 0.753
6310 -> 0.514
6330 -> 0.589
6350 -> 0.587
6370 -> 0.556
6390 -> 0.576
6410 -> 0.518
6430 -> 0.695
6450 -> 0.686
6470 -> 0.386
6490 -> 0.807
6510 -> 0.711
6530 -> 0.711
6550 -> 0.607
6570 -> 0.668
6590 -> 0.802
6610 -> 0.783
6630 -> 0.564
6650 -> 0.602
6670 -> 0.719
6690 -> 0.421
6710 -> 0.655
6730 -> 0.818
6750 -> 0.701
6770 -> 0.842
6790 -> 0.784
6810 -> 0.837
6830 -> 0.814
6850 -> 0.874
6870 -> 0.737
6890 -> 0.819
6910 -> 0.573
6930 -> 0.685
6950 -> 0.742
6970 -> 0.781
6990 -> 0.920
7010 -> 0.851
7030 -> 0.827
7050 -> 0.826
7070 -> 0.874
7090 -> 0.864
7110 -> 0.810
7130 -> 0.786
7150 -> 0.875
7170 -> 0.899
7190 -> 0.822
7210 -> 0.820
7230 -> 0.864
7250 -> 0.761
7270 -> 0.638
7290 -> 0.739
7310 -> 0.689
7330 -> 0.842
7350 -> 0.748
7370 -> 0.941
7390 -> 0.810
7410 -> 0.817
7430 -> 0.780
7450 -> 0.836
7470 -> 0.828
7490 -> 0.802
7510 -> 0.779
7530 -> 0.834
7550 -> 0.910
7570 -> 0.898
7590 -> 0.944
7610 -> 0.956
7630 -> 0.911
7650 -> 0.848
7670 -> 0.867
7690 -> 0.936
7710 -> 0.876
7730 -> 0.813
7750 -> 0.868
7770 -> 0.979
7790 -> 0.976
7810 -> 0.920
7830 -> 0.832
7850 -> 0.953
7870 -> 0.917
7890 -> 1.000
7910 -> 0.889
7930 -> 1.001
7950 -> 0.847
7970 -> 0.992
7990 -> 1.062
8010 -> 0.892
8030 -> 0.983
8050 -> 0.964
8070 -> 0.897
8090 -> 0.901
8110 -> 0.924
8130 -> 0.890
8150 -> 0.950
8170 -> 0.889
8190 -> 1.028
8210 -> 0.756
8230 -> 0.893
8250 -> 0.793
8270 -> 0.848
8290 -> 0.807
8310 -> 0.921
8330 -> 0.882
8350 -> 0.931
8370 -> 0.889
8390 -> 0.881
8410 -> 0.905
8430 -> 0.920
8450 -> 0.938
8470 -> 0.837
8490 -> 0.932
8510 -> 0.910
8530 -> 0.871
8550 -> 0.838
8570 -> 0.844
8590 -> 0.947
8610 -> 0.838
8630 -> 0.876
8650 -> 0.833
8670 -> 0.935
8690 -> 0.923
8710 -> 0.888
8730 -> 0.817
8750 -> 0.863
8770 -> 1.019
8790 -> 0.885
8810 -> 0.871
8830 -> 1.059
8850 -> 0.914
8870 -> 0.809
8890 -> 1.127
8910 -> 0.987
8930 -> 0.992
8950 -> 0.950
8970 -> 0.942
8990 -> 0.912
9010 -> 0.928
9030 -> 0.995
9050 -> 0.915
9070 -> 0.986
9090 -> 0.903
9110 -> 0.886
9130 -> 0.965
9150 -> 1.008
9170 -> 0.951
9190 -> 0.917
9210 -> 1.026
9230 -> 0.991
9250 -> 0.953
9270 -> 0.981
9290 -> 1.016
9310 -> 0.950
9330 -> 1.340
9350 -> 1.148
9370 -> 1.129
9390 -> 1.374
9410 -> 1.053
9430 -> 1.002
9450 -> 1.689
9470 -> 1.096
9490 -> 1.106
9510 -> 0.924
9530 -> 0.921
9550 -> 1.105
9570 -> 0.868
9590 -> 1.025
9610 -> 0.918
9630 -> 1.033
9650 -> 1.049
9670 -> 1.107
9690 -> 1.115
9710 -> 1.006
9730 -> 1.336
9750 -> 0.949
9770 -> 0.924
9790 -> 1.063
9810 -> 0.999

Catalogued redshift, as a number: 0.686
